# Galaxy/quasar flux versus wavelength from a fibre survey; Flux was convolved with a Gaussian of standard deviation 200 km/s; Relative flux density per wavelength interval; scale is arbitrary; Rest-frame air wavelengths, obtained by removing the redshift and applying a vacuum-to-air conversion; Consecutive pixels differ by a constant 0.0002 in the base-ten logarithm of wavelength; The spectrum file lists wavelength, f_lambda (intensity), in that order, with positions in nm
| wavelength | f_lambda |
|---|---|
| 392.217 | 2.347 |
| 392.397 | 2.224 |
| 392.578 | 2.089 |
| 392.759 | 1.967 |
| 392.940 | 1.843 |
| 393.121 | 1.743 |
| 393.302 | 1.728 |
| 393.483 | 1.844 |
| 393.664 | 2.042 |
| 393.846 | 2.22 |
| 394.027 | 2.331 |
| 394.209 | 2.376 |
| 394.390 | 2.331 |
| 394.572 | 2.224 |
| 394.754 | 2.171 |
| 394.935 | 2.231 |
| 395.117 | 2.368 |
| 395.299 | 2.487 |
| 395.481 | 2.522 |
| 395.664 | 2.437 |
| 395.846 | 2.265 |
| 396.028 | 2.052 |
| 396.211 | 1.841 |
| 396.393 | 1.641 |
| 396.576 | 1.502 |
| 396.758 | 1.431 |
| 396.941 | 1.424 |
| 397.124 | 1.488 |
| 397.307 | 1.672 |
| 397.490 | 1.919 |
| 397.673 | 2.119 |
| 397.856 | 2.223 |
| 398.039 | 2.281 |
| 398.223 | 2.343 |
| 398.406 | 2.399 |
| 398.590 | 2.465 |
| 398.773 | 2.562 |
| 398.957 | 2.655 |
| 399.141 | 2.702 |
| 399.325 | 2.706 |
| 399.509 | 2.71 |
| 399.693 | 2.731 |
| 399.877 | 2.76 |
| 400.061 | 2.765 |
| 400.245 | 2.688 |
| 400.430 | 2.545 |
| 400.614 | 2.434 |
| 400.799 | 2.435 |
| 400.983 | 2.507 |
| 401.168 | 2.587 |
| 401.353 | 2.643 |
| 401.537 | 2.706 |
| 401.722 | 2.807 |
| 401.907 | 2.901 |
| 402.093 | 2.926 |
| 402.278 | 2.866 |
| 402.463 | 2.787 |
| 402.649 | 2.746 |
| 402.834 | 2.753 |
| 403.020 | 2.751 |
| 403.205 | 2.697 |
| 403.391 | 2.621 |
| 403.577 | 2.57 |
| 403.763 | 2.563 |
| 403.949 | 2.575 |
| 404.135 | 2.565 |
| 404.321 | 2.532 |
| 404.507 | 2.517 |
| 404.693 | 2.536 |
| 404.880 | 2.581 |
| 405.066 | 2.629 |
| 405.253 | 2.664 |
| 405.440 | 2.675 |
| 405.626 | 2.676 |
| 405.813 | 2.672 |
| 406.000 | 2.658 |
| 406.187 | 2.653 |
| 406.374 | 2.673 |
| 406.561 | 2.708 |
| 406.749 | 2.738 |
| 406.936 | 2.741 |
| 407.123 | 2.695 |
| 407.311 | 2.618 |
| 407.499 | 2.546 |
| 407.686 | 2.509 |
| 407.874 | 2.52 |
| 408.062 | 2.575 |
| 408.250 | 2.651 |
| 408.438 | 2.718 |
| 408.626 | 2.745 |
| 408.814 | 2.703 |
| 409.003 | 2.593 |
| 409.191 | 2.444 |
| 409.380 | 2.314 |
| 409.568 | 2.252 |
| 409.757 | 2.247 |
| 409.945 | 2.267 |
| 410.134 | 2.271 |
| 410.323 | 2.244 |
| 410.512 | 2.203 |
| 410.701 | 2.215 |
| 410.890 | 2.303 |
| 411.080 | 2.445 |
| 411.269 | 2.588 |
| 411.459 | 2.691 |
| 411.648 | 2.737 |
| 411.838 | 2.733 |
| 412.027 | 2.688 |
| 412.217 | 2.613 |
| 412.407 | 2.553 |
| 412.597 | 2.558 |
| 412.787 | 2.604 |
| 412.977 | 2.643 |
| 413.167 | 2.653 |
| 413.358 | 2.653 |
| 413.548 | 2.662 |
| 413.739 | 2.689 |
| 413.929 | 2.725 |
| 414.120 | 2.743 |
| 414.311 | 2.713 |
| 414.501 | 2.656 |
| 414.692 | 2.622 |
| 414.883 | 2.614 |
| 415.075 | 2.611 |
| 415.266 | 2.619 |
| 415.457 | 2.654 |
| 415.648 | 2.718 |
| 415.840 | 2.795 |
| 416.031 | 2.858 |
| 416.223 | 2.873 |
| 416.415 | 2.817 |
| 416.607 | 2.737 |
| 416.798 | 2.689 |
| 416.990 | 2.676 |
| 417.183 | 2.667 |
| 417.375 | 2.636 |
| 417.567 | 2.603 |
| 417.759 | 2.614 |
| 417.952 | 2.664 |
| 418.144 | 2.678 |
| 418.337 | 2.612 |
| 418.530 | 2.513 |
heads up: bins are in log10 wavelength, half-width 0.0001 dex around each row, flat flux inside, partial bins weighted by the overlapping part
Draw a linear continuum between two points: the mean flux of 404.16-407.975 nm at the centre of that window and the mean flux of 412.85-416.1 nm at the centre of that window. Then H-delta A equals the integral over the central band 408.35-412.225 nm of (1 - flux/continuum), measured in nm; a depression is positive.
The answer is 0.26 nm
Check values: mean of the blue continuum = 2.63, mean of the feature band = 2.47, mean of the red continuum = 2.68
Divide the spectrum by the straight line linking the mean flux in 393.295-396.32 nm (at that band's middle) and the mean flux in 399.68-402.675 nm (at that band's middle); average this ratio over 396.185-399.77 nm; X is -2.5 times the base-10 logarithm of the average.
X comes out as 0.15 mag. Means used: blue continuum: 2.21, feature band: 2.14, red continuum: 2.69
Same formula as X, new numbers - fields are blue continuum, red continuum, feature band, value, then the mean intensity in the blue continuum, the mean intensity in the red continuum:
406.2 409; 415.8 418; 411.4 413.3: 0.02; 2.65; 2.72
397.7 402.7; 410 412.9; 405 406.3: -0.04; 2.62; 2.49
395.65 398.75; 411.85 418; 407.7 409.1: -0.09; 1.97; 2.68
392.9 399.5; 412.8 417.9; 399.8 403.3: -0.18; 2.14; 2.69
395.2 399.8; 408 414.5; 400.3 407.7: -0.13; 2.19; 2.54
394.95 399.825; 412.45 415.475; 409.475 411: 0.13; 2.2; 2.65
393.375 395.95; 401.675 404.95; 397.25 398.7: 0.11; 2.27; 2.68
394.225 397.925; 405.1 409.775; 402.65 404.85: -0.09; 2.02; 2.61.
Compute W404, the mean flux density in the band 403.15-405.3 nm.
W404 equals 2.58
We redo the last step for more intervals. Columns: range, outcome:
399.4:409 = 2.66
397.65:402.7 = 2.61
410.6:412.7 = 2.56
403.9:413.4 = 2.56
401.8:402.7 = 2.85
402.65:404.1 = 2.65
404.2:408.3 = 2.63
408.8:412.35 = 2.45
